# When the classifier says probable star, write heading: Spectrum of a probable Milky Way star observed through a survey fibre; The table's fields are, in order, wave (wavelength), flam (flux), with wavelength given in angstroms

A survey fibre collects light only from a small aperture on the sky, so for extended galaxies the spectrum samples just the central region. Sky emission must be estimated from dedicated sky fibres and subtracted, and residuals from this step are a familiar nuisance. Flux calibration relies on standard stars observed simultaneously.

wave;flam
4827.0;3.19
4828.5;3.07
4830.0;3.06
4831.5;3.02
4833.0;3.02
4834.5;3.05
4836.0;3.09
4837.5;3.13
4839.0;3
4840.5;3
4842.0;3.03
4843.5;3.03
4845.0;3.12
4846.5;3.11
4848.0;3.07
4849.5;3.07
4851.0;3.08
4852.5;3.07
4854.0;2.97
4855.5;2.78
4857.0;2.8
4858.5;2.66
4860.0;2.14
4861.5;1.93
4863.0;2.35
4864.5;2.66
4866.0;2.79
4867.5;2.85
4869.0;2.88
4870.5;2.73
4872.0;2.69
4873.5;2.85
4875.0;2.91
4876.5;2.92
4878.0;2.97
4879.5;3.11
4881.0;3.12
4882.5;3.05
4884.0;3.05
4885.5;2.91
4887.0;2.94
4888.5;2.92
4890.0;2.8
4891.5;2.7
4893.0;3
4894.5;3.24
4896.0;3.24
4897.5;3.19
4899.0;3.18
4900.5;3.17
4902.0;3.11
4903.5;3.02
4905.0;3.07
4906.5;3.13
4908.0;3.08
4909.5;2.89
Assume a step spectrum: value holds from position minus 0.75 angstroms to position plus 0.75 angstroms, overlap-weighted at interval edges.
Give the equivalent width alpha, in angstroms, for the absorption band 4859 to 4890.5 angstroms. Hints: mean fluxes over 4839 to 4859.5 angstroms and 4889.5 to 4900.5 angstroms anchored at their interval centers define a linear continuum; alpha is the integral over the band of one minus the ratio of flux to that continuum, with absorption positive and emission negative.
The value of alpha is 2.5 angstroms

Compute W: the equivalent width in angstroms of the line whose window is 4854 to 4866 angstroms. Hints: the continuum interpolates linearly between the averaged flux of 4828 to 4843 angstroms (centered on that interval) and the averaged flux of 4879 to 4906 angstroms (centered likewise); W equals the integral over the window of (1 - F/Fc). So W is 2.1 angstroms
